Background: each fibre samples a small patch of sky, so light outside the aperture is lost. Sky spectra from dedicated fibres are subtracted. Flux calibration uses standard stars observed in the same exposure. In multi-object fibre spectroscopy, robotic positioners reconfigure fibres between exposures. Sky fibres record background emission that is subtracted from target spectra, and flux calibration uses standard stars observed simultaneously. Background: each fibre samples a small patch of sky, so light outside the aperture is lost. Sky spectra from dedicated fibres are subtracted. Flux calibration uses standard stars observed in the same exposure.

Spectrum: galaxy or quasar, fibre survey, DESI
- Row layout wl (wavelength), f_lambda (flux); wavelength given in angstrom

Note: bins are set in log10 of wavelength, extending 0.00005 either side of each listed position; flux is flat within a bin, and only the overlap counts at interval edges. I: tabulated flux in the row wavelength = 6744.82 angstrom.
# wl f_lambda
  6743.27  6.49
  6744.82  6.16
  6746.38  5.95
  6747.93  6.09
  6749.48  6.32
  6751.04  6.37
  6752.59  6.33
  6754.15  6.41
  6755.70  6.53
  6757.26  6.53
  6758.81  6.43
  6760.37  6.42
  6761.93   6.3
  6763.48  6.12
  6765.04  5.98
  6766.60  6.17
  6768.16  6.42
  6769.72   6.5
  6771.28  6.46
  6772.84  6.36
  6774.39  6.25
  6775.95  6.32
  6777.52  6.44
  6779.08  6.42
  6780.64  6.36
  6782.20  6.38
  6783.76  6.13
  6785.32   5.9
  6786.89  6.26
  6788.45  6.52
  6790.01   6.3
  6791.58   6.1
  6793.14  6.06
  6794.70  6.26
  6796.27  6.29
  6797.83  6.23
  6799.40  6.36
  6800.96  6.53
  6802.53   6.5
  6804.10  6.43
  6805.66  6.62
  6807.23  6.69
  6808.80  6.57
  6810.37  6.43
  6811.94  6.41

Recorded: 6.16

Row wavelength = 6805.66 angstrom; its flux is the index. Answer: 6.62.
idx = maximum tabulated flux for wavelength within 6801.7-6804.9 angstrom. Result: 6.5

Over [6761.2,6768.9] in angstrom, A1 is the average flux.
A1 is 6.2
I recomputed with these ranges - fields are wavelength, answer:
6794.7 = 6.26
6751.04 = 6.37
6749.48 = 6.32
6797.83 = 6.23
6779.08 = 6.42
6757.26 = 6.53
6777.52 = 6.44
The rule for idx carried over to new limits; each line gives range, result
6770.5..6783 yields 6.46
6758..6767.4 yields 6.43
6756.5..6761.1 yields 6.53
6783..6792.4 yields 6.52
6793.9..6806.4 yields 6.62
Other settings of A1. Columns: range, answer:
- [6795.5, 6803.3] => 6.38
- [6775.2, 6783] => 6.38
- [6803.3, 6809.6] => 6.57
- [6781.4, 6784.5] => 6.26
